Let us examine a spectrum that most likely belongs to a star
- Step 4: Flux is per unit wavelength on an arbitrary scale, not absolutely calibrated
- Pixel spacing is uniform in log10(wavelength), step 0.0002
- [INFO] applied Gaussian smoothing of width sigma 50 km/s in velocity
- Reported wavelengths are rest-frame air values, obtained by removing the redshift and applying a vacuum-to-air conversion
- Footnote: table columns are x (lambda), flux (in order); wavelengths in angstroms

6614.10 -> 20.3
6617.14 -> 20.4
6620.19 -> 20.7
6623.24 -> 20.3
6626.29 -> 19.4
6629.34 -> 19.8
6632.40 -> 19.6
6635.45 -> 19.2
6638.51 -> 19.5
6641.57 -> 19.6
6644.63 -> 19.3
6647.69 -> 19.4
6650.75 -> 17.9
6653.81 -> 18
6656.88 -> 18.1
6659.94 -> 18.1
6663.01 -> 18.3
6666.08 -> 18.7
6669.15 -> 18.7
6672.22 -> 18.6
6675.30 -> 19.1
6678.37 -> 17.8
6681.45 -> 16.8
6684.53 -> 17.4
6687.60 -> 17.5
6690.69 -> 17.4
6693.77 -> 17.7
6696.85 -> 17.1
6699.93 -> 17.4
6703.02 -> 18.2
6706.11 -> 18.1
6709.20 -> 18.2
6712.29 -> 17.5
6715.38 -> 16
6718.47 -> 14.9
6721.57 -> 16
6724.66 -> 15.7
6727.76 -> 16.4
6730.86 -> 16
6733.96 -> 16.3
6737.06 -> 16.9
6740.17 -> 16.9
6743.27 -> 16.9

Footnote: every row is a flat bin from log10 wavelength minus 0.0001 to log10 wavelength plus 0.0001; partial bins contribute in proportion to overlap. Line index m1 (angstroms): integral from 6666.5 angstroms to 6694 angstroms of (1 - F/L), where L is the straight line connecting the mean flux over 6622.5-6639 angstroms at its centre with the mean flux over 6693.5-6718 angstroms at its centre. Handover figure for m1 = 0.3 angstroms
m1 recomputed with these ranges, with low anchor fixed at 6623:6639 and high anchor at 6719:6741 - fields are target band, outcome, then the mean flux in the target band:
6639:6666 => 0.33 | 18.6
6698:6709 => -0.51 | 17.9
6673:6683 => 0.02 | 17.9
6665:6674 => -0.20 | 18.7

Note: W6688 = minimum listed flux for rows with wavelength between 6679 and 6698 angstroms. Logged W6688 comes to 16.8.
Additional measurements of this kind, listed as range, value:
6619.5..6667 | 17.9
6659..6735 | 14.9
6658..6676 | 18.1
